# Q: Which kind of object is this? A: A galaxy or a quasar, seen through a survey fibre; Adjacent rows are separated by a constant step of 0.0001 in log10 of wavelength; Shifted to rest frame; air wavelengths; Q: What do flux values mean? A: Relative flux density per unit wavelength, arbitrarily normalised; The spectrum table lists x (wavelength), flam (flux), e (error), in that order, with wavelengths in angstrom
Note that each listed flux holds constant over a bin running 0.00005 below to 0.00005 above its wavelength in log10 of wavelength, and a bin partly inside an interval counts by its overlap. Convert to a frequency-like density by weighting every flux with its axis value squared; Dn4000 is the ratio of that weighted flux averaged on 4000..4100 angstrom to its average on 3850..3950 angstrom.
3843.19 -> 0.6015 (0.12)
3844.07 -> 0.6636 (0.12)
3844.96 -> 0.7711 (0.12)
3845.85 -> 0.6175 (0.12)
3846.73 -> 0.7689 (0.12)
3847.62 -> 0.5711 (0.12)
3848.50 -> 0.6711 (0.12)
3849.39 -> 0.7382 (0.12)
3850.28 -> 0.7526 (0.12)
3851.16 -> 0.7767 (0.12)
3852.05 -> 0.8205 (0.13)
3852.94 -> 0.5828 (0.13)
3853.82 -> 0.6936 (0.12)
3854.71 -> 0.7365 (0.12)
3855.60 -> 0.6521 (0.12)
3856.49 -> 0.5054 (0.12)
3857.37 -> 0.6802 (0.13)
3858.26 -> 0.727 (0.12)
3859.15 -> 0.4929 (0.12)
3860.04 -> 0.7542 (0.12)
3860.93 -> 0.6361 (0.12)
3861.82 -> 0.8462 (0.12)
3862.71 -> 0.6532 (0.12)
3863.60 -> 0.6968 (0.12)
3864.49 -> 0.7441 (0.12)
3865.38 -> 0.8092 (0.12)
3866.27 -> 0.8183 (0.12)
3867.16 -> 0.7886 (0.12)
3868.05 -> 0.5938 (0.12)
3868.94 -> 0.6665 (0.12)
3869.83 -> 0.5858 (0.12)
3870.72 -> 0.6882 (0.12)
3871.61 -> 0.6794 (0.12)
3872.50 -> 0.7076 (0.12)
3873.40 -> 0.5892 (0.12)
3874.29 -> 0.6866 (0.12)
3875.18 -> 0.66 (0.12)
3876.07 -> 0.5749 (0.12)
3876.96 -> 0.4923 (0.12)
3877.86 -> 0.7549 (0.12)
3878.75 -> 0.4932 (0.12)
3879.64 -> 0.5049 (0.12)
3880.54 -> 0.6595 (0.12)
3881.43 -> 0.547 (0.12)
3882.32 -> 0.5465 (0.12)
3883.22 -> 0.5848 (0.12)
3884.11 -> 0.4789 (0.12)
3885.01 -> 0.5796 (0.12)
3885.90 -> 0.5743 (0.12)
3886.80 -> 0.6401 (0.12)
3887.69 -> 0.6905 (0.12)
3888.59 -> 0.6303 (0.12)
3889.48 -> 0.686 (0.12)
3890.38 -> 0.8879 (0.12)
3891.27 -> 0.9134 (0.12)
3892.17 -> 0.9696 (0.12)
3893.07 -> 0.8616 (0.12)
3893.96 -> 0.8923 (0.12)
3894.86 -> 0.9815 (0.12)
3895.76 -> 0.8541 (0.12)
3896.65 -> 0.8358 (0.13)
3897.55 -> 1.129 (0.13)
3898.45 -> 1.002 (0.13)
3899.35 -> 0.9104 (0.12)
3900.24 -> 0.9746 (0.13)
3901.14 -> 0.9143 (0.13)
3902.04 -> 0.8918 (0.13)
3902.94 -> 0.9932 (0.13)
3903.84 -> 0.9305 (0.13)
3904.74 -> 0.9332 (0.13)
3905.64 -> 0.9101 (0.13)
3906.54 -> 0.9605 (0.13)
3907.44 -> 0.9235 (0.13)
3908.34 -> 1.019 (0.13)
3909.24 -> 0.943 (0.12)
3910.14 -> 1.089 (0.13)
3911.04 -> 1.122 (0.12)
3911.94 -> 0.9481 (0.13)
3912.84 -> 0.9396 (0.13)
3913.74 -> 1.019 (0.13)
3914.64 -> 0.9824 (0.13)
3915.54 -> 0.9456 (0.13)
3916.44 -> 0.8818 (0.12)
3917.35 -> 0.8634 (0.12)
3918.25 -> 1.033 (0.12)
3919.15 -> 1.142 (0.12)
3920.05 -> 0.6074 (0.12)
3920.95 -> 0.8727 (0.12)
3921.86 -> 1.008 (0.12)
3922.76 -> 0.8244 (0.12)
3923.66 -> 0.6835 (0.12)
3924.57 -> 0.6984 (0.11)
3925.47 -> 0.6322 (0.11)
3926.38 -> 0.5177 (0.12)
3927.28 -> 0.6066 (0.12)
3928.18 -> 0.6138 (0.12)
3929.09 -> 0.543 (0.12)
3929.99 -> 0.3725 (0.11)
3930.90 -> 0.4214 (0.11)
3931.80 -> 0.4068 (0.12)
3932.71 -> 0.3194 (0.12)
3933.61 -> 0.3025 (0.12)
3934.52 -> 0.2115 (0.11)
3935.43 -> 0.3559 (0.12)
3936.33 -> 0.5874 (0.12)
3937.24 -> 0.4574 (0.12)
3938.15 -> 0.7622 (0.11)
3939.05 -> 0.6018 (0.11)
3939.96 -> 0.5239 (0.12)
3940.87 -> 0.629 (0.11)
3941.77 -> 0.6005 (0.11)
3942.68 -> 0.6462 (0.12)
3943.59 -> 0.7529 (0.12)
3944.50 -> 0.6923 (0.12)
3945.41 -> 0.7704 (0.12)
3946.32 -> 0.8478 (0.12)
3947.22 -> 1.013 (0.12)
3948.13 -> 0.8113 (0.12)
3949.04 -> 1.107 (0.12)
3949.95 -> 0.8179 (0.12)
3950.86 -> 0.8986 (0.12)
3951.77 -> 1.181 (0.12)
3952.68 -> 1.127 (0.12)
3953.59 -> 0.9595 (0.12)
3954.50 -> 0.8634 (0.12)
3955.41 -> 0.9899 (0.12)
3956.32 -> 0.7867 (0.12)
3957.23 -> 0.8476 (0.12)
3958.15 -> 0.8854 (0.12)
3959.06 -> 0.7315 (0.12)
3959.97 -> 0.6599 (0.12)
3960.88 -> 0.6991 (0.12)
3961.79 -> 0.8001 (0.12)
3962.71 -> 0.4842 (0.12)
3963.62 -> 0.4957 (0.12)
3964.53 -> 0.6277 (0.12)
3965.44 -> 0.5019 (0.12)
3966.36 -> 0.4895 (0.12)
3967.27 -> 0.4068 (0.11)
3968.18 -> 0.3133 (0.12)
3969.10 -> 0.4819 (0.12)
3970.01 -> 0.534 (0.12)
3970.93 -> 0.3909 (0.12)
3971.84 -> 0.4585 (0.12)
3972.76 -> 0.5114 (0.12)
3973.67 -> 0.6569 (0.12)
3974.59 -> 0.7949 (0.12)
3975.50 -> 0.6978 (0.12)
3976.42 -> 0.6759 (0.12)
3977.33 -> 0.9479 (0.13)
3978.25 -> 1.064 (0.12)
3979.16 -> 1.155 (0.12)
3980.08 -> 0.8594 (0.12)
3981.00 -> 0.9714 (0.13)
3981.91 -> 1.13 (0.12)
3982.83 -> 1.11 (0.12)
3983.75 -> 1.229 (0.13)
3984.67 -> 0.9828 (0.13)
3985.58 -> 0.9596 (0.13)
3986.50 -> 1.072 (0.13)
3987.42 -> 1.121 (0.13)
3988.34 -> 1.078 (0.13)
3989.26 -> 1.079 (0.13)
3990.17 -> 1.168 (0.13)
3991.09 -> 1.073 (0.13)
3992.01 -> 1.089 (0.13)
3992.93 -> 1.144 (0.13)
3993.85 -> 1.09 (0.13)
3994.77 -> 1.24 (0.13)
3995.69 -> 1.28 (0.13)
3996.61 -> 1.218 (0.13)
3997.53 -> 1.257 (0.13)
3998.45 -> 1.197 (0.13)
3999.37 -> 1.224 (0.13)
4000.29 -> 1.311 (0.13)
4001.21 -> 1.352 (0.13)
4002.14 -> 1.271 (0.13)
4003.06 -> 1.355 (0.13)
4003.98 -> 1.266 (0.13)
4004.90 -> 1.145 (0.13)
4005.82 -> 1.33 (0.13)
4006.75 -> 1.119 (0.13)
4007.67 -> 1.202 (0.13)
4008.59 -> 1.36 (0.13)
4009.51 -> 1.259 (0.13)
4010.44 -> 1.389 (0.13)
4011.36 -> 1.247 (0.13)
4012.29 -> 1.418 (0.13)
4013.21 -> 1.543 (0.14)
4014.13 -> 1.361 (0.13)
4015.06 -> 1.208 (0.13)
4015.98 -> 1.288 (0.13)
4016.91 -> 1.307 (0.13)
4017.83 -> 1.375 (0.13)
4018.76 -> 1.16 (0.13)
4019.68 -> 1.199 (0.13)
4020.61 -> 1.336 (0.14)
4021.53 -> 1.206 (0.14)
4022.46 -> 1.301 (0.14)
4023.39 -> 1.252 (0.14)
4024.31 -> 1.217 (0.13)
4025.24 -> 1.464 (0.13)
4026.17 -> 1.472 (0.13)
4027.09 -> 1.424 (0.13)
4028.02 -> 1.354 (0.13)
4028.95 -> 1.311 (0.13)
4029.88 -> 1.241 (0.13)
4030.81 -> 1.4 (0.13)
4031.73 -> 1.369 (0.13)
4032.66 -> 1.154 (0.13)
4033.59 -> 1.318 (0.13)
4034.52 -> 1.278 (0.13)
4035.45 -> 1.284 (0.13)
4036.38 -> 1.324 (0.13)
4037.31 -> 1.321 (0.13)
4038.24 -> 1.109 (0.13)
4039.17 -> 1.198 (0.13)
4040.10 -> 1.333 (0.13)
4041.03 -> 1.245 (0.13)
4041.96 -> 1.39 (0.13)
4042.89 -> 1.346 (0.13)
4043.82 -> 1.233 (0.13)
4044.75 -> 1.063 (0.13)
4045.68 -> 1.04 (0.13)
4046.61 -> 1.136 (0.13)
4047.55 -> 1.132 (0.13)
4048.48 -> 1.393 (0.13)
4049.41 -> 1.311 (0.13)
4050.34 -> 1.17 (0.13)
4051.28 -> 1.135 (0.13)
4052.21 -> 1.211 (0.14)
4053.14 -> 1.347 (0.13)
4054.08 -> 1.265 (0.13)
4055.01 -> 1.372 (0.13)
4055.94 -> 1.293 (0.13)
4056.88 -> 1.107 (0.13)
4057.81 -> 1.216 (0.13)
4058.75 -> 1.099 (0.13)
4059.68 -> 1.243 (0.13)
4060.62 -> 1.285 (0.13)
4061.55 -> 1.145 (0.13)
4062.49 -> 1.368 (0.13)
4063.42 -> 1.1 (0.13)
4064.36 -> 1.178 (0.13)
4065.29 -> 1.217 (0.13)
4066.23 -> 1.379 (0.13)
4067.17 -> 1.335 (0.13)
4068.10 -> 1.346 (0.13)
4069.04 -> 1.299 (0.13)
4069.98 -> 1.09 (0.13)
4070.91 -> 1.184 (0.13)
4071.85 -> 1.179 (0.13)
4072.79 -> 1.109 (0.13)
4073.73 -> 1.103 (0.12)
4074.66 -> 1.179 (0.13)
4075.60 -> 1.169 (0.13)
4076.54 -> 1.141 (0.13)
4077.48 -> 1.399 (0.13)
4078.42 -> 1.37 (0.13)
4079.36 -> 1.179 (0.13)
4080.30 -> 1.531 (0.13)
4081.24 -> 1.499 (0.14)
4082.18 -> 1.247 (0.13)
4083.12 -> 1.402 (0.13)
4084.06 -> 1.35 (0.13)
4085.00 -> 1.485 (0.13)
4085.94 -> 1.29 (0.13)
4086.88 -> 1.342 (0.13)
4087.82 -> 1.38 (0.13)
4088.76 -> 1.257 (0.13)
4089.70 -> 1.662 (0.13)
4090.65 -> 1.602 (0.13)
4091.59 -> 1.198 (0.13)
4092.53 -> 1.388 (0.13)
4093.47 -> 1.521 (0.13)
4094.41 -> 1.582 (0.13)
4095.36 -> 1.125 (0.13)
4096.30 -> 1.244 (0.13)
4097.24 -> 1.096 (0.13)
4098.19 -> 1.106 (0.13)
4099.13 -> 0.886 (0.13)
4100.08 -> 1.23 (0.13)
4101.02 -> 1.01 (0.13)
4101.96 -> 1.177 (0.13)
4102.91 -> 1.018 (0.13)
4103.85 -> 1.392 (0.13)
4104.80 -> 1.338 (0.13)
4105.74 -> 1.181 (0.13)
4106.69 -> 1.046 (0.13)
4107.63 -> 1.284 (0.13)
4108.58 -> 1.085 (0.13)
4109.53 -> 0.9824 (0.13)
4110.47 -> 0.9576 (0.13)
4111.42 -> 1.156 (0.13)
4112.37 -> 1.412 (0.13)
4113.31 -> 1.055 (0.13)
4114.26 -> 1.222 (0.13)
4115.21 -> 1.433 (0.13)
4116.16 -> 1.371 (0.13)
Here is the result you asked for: 1.87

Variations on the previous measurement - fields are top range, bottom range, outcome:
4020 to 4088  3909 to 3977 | 1.88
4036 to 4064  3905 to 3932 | 1.60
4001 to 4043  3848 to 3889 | 2.14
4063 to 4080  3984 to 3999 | 1.13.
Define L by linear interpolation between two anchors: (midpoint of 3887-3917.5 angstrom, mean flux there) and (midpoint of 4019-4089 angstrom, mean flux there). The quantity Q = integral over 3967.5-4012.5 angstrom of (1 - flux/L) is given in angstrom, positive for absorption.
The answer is 3.5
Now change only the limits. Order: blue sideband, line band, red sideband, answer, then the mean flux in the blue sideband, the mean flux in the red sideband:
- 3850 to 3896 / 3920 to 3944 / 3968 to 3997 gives 7.09 angstrom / 0.688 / 0.93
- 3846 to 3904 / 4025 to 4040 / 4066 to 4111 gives -2.63 angstrom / 0.724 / 1.26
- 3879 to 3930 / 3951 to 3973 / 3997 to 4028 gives 7.95 angstrom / 0.822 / 1.3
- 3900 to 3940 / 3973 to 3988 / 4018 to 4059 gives 0.91 angstrom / 0.763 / 1.26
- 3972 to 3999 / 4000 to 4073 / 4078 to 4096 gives -4.04 angstrom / 1.02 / 1.39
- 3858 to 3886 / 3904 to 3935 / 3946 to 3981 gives -3.37 angstrom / 0.644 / 0.754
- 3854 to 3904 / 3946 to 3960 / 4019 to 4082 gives 0.58 angstrom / 0.727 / 1.26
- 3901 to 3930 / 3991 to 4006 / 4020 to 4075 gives -1.60 angstrom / 0.866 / 1.25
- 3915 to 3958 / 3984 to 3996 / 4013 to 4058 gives -0.96 angstrom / 0.728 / 1.27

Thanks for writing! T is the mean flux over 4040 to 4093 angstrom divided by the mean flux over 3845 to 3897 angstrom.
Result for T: 1.84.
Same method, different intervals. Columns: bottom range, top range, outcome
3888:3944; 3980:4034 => 1.58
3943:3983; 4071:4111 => 1.63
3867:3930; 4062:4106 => 1.62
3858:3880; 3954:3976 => 0.95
